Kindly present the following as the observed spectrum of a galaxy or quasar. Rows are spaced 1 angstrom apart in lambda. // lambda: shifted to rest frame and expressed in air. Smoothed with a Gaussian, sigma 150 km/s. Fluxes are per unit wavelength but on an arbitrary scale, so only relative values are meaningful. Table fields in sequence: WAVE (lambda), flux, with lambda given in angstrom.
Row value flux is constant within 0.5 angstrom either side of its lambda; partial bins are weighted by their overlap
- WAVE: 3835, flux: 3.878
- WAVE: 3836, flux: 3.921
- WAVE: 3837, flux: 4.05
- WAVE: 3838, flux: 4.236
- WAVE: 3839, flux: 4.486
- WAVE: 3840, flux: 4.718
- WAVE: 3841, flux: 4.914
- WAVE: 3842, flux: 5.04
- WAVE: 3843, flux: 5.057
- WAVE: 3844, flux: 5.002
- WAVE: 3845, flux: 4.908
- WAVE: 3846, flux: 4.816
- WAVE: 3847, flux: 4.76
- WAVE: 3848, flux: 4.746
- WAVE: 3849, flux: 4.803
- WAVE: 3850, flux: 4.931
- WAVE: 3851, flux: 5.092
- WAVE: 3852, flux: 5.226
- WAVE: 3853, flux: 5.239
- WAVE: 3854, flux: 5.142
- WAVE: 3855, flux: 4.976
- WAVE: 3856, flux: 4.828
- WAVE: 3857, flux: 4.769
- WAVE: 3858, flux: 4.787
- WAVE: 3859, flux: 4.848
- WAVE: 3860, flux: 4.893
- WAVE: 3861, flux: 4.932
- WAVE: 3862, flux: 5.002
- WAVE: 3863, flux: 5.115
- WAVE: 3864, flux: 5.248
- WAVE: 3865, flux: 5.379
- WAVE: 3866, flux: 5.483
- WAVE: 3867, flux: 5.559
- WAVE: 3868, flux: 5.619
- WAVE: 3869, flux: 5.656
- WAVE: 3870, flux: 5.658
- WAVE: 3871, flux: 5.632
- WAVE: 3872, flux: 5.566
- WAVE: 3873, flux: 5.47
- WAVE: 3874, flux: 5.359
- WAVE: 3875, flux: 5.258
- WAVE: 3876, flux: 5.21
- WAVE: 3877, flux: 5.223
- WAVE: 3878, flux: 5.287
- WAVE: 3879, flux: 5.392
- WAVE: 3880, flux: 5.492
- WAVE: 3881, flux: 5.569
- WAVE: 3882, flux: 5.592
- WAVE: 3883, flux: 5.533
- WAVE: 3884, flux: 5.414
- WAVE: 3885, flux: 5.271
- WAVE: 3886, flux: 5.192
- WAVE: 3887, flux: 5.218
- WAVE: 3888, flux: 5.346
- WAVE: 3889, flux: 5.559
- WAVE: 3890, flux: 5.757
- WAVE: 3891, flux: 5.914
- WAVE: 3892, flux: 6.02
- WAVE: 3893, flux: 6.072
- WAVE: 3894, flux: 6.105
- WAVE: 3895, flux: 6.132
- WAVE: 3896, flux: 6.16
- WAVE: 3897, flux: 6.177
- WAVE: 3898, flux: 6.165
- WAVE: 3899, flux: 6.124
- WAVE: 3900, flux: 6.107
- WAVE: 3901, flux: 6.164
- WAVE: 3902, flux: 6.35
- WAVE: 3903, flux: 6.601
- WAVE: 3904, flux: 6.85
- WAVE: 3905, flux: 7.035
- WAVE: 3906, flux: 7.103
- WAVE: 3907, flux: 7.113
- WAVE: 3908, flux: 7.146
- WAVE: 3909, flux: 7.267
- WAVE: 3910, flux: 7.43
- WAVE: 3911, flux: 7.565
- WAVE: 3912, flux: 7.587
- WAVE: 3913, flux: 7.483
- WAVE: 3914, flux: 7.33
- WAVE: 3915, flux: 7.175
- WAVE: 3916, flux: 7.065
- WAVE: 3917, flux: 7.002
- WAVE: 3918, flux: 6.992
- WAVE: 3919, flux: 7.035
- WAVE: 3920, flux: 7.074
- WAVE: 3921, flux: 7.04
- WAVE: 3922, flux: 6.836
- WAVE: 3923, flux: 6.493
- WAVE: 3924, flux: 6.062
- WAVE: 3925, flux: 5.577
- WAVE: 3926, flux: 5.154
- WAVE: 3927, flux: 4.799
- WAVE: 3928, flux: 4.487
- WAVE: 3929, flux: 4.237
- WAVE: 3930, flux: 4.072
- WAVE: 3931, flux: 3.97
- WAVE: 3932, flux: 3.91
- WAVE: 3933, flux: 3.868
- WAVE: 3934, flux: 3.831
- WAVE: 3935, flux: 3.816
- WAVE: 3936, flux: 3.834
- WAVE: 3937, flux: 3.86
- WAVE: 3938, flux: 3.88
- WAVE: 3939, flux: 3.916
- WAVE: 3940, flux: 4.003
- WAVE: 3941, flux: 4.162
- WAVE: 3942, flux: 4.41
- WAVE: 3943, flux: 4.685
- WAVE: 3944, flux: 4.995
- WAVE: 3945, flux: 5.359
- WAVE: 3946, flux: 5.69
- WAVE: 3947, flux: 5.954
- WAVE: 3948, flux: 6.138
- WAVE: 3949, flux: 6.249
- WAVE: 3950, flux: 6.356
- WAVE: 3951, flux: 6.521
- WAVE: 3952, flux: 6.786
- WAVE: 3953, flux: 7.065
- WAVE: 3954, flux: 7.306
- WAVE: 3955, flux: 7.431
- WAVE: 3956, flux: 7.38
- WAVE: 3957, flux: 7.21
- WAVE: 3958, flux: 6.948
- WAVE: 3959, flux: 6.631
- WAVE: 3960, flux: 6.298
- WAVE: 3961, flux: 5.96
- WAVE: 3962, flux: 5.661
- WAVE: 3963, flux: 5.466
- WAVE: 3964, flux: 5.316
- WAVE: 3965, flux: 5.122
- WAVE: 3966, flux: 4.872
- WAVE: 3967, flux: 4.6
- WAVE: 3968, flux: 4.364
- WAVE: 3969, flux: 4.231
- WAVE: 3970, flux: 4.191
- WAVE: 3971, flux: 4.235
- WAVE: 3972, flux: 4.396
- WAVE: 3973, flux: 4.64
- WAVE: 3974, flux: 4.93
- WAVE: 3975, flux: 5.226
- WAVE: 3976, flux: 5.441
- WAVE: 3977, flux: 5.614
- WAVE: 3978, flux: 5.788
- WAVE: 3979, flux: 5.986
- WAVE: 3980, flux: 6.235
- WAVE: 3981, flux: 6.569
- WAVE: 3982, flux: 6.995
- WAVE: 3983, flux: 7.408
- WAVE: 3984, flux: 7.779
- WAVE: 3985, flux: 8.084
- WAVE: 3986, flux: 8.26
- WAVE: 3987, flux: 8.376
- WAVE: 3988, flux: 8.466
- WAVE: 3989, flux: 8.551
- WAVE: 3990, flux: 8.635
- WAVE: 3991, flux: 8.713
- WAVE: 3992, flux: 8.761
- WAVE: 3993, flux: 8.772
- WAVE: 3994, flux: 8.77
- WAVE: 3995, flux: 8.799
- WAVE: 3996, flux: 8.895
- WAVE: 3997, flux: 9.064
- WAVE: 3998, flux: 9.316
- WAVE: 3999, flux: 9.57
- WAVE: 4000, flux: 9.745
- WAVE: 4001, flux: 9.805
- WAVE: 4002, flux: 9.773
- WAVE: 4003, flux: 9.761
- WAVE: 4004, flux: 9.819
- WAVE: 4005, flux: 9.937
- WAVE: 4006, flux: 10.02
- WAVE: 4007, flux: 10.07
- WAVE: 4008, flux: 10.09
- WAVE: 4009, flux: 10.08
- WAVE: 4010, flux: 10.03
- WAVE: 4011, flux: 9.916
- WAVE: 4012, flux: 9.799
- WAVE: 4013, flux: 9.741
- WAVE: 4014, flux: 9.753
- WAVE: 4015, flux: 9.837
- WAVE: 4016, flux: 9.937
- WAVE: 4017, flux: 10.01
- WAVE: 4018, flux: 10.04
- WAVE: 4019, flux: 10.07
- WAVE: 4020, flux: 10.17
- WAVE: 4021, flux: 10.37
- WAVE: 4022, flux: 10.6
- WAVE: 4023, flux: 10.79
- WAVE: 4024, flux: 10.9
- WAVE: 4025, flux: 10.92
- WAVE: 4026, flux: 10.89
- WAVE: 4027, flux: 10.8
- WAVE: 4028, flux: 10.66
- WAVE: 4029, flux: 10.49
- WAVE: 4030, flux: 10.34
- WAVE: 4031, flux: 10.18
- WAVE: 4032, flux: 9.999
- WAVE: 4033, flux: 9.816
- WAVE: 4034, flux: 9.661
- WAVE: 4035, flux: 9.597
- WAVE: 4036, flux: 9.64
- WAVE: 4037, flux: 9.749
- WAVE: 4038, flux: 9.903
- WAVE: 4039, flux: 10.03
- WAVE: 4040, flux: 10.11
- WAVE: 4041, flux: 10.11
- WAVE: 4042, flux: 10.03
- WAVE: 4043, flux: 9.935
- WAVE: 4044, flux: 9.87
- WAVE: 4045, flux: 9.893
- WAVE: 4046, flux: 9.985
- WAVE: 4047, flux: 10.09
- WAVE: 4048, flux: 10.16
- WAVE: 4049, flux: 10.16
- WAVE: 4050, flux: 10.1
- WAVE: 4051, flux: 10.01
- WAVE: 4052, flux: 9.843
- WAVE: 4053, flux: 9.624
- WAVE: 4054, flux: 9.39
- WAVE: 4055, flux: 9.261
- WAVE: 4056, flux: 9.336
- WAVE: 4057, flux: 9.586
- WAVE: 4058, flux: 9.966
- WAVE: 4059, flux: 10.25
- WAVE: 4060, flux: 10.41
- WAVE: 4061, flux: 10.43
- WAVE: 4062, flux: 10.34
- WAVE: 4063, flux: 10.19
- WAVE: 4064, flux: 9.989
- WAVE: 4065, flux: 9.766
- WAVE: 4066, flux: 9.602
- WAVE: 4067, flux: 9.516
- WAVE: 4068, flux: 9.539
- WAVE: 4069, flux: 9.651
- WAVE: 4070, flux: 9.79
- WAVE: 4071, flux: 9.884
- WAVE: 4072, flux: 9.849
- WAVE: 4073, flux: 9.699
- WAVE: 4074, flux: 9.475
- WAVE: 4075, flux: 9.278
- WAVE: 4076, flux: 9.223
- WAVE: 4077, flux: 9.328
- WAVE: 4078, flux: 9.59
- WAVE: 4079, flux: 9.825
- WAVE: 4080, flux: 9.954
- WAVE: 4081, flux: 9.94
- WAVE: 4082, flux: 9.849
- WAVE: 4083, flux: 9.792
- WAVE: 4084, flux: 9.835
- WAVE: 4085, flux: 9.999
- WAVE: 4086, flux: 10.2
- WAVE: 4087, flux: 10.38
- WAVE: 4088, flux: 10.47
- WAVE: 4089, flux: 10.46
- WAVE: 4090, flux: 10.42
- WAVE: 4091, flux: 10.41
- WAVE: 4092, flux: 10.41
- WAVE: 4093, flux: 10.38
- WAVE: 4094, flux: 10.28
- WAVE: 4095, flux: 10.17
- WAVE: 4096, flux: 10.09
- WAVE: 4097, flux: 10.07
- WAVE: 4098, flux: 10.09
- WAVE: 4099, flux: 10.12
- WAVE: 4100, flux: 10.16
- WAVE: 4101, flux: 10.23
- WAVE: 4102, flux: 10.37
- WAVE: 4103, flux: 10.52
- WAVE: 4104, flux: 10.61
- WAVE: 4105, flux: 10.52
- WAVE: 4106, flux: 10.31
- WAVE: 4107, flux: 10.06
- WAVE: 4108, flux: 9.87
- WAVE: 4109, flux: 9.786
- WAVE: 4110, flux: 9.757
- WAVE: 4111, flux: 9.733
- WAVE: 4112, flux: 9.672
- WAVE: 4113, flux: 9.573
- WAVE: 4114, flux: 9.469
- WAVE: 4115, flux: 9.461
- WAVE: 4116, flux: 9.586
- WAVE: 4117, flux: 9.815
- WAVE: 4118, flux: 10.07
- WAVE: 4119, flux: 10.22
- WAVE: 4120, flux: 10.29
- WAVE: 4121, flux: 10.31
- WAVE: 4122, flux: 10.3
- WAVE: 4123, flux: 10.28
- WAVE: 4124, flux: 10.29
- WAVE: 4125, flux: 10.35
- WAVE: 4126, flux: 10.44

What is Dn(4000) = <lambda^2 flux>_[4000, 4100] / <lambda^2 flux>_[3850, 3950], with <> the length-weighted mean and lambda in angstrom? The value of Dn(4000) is 1.9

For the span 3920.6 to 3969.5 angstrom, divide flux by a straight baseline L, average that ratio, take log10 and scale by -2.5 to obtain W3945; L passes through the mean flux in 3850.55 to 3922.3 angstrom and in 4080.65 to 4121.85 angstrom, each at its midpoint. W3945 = 0.30 mag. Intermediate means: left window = 5.94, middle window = 5.36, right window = 10.1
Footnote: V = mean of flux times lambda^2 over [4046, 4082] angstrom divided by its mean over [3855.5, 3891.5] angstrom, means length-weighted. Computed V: 2.02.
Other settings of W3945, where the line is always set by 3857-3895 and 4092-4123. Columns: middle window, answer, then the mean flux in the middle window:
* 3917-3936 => 0.21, 5.3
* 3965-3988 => 0.26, 5.87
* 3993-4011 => -0.20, 9.6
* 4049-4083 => -0.06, 9.78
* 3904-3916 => -0.19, 7.27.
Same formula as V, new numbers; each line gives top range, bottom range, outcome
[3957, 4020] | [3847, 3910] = 1.46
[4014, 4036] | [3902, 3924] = 1.54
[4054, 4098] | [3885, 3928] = 1.68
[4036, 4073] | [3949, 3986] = 1.72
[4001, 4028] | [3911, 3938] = 1.89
